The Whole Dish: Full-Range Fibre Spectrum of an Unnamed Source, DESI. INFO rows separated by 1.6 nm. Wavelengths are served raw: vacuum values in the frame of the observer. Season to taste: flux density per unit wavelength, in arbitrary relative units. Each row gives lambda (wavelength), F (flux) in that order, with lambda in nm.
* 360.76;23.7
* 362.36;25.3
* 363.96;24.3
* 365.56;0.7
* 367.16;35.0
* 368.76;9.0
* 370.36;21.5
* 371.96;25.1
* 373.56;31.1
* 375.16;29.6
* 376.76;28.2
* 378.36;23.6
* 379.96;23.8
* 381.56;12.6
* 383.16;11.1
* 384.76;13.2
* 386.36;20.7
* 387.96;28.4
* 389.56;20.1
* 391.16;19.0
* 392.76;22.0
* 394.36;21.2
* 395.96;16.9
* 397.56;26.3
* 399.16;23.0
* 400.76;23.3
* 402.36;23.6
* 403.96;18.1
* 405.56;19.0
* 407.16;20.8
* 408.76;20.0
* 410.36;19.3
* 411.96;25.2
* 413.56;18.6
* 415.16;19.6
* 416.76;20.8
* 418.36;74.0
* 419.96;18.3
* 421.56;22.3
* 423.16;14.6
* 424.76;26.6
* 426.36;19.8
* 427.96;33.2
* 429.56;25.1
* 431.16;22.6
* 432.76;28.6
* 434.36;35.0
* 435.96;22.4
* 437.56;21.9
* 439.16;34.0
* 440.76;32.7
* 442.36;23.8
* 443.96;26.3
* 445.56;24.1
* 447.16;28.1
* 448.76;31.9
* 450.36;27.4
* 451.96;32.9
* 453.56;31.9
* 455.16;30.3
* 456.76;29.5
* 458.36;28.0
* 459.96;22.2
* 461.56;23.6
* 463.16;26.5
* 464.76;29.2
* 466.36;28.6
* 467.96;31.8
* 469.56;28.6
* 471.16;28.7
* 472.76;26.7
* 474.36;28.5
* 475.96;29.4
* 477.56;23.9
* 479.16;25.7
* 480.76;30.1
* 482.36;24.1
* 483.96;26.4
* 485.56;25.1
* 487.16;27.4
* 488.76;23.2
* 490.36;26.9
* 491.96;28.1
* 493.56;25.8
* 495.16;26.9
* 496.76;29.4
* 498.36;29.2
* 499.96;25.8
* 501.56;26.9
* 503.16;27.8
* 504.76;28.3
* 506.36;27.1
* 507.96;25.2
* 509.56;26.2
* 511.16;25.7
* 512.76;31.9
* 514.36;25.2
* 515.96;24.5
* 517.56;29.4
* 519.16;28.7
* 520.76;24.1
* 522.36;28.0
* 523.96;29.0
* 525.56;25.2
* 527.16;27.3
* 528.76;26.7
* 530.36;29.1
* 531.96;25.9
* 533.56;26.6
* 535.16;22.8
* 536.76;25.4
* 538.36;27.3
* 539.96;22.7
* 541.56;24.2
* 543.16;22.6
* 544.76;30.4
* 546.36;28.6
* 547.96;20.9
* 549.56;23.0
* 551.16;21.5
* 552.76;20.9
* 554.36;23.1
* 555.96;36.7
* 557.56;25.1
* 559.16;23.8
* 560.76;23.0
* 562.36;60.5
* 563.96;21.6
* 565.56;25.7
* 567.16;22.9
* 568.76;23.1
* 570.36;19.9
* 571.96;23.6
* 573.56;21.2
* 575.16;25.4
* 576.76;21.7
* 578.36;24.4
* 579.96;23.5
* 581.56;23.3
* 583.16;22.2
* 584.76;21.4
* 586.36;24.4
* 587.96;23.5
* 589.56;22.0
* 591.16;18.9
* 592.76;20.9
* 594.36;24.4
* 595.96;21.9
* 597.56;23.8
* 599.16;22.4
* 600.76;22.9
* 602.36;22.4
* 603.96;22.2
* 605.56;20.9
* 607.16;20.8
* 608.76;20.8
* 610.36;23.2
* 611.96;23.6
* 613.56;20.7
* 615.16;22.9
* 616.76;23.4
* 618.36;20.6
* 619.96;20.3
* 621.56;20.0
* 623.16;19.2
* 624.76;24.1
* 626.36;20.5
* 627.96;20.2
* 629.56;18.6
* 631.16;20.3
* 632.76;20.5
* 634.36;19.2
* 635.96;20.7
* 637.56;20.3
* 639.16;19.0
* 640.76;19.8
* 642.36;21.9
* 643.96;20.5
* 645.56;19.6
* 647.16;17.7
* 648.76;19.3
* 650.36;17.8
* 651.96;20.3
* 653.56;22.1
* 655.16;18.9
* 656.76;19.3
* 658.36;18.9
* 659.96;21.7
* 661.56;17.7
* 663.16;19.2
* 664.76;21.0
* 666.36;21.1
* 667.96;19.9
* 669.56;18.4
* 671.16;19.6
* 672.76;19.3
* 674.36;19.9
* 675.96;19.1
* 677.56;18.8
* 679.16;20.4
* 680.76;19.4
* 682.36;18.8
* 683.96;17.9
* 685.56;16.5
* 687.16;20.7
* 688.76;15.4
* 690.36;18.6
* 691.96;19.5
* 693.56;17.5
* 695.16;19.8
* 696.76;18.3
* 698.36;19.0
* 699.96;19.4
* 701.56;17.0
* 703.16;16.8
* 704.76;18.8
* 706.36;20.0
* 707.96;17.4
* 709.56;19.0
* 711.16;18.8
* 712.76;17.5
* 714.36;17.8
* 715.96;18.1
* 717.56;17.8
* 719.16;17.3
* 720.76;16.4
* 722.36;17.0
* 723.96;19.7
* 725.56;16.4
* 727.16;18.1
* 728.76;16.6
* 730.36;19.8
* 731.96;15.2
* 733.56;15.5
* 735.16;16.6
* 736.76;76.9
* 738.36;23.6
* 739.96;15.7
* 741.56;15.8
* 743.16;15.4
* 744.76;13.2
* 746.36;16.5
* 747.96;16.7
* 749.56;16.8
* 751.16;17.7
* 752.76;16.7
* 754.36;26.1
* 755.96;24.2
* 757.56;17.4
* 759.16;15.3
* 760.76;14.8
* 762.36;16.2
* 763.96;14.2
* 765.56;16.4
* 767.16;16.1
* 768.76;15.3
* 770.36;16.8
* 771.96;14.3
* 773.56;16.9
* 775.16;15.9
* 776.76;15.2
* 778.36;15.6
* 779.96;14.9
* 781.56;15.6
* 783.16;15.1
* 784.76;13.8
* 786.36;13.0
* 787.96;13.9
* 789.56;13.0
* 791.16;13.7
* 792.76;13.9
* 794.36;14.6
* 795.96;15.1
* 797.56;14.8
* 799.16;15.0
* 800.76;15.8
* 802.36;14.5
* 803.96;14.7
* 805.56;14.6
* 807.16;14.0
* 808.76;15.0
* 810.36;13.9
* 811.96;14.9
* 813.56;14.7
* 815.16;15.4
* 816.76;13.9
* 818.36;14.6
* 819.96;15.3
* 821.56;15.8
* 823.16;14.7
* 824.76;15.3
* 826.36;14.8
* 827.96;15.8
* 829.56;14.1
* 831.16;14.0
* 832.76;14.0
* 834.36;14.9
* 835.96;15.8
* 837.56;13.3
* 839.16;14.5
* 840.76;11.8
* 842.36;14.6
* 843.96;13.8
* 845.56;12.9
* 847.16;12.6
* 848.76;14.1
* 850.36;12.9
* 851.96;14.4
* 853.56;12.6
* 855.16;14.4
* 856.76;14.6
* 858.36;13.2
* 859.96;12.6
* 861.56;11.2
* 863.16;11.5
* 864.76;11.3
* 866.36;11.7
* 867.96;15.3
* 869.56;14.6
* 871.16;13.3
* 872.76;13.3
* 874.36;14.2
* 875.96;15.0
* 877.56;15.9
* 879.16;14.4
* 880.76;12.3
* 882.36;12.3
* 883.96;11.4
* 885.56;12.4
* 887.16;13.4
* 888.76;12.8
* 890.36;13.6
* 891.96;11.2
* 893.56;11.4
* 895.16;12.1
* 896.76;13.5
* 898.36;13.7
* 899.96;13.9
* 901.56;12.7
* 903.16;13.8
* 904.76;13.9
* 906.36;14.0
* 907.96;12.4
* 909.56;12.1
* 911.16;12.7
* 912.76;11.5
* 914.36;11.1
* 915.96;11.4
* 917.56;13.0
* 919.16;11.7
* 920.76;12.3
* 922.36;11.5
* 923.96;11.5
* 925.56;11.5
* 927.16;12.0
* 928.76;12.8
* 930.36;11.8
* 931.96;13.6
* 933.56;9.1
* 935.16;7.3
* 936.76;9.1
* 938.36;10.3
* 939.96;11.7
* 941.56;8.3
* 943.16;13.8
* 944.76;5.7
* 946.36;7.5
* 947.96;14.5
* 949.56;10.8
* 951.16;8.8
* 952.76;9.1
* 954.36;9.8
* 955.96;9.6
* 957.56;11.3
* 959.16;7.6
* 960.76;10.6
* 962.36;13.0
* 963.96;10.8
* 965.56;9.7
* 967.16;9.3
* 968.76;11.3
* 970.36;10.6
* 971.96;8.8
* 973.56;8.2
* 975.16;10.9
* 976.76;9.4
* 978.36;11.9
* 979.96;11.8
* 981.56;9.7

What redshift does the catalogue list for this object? 0.12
